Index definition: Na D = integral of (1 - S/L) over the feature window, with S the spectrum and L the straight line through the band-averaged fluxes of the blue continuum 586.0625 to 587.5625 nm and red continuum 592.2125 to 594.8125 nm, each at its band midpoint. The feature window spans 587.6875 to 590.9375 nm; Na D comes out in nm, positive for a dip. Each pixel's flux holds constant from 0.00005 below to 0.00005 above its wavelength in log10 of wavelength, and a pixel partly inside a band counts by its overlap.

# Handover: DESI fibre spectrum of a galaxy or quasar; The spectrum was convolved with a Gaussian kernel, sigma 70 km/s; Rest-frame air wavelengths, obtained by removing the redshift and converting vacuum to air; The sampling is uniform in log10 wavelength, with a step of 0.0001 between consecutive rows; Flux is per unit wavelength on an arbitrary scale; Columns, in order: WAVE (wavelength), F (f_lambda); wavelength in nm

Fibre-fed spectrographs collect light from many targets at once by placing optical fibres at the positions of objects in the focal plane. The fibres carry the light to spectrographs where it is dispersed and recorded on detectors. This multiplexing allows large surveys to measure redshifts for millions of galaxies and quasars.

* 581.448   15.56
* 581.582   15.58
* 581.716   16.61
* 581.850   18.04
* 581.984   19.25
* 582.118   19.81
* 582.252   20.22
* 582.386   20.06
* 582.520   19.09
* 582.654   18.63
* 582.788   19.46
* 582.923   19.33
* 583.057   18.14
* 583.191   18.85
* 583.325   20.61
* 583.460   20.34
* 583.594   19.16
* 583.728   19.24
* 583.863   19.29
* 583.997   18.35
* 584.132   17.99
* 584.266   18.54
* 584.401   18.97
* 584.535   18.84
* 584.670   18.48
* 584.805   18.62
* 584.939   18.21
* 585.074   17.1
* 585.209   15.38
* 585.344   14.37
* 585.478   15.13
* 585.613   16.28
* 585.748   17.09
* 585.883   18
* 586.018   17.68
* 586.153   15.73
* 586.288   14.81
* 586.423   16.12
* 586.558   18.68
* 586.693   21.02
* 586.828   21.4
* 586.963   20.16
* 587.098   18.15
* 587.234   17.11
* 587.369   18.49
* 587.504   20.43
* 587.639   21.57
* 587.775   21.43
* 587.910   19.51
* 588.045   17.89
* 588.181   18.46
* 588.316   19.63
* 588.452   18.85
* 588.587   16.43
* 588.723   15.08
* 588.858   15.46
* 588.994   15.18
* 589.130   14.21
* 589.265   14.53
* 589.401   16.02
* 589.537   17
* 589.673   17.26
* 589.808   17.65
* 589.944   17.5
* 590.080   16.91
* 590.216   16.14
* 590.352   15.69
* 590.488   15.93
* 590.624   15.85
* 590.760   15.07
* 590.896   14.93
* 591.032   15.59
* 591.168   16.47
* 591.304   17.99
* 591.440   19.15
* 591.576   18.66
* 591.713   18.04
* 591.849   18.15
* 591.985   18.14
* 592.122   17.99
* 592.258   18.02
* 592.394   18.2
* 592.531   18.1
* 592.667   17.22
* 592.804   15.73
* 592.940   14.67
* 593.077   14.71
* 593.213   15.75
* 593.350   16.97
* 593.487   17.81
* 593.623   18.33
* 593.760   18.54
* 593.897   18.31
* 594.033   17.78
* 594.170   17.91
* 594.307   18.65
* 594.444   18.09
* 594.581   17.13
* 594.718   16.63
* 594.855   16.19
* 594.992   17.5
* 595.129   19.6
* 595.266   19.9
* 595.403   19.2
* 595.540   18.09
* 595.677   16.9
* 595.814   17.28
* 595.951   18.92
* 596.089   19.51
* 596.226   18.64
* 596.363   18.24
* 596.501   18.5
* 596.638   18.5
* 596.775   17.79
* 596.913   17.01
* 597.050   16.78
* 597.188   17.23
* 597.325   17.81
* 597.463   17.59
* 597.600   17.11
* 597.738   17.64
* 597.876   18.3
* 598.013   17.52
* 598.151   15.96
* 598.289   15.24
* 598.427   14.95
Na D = 0.21 nm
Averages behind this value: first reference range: 18.4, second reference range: 17.3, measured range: 16.8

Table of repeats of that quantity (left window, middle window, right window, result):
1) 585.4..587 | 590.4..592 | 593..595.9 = 0.06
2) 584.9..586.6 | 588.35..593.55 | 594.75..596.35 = 0.22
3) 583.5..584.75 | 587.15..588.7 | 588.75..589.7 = -0.24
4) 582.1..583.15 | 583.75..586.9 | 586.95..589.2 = 0.17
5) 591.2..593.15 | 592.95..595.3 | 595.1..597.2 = 0.04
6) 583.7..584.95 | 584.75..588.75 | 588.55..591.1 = -0.14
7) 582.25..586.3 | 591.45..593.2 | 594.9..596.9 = 0.10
